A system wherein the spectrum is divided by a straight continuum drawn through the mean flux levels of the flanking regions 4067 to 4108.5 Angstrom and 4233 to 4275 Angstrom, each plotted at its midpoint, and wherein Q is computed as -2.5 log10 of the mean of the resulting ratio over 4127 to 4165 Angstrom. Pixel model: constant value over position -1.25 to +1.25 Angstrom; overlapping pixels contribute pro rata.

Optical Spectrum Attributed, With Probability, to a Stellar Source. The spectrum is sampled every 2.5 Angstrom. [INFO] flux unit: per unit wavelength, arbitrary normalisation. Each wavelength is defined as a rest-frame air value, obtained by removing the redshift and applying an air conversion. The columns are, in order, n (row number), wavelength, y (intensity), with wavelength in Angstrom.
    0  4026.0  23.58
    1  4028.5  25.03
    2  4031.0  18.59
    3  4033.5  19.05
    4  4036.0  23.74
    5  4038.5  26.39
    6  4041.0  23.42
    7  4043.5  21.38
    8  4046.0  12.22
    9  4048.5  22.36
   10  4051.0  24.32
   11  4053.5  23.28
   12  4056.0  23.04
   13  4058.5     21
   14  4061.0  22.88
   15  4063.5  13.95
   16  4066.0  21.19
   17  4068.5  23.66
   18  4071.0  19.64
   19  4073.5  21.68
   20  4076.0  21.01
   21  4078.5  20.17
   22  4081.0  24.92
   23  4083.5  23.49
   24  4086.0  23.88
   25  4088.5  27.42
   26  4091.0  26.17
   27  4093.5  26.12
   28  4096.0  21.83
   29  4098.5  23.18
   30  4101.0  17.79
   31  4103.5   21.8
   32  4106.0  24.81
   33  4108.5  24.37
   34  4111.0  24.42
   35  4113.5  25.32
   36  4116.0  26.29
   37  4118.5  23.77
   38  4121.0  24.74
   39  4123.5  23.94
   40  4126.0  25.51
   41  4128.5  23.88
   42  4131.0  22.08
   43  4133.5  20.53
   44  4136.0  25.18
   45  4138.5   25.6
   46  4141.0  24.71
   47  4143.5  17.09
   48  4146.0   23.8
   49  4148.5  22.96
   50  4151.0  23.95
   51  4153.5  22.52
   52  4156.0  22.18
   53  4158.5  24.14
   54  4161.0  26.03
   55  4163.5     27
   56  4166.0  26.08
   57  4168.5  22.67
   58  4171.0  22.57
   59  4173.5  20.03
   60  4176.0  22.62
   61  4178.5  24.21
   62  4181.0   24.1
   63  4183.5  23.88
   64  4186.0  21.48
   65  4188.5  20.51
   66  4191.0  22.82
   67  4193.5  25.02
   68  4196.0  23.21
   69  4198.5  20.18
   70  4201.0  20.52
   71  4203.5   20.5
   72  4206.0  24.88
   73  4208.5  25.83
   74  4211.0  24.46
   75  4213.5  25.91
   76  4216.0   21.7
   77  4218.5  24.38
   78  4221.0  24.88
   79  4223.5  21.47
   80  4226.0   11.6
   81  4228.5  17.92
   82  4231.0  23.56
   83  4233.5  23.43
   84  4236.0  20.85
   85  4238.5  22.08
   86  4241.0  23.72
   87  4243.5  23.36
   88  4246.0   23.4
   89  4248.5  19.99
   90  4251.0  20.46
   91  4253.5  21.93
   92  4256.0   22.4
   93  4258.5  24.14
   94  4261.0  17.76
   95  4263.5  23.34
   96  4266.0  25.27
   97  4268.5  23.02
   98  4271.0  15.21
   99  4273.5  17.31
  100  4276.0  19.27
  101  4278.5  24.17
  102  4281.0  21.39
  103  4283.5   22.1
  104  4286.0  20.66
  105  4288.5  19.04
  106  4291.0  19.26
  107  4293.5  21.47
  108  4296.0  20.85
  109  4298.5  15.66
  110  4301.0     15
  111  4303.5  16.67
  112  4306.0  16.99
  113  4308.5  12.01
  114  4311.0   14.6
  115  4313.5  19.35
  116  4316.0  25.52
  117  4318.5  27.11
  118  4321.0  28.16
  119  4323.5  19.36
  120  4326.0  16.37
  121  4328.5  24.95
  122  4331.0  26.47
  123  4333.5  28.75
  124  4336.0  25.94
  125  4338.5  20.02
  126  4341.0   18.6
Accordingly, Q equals -0.046 mag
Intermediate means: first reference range 23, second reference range 21.6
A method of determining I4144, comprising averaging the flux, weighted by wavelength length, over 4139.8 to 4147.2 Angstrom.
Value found 21.8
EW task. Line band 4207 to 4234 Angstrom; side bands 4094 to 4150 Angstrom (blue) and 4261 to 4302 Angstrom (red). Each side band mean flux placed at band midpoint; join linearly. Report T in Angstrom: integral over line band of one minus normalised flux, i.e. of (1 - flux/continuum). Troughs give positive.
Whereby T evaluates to -1.1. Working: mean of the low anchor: 23.4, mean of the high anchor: 20.1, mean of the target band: 22.3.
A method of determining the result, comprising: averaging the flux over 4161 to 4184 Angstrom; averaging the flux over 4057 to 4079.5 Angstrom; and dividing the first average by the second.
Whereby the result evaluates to 1.2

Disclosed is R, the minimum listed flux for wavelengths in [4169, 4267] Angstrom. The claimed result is 11.6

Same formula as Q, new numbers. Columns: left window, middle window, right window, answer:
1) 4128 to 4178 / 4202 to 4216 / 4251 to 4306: -0.100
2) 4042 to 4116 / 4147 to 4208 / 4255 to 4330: -0.083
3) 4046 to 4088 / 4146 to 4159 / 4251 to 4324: -0.097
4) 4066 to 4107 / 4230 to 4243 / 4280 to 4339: -0.064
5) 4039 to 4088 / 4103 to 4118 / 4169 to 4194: -0.120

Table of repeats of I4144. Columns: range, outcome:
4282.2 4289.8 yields 20.6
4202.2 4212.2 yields 23.9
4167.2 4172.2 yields 22.7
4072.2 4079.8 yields 21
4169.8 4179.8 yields 22.4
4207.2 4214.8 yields 25.4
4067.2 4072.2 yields 21.7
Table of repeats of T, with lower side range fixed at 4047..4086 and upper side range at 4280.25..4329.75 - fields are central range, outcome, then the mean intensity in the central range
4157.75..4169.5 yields -2.4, 25.3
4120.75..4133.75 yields -1.4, 23.6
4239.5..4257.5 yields -1.7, 22.2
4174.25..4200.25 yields -2.4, 22.7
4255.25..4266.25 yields -1.2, 22.3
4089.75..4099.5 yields -1.3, 24.4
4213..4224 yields -1.7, 23.7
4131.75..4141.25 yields -1.2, 23.8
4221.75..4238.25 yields 0.3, 20.1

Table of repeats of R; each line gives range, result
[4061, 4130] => 13.95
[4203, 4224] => 20.5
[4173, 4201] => 20.03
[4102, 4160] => 17.09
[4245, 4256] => 19.99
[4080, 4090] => 23.49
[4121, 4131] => 22.08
